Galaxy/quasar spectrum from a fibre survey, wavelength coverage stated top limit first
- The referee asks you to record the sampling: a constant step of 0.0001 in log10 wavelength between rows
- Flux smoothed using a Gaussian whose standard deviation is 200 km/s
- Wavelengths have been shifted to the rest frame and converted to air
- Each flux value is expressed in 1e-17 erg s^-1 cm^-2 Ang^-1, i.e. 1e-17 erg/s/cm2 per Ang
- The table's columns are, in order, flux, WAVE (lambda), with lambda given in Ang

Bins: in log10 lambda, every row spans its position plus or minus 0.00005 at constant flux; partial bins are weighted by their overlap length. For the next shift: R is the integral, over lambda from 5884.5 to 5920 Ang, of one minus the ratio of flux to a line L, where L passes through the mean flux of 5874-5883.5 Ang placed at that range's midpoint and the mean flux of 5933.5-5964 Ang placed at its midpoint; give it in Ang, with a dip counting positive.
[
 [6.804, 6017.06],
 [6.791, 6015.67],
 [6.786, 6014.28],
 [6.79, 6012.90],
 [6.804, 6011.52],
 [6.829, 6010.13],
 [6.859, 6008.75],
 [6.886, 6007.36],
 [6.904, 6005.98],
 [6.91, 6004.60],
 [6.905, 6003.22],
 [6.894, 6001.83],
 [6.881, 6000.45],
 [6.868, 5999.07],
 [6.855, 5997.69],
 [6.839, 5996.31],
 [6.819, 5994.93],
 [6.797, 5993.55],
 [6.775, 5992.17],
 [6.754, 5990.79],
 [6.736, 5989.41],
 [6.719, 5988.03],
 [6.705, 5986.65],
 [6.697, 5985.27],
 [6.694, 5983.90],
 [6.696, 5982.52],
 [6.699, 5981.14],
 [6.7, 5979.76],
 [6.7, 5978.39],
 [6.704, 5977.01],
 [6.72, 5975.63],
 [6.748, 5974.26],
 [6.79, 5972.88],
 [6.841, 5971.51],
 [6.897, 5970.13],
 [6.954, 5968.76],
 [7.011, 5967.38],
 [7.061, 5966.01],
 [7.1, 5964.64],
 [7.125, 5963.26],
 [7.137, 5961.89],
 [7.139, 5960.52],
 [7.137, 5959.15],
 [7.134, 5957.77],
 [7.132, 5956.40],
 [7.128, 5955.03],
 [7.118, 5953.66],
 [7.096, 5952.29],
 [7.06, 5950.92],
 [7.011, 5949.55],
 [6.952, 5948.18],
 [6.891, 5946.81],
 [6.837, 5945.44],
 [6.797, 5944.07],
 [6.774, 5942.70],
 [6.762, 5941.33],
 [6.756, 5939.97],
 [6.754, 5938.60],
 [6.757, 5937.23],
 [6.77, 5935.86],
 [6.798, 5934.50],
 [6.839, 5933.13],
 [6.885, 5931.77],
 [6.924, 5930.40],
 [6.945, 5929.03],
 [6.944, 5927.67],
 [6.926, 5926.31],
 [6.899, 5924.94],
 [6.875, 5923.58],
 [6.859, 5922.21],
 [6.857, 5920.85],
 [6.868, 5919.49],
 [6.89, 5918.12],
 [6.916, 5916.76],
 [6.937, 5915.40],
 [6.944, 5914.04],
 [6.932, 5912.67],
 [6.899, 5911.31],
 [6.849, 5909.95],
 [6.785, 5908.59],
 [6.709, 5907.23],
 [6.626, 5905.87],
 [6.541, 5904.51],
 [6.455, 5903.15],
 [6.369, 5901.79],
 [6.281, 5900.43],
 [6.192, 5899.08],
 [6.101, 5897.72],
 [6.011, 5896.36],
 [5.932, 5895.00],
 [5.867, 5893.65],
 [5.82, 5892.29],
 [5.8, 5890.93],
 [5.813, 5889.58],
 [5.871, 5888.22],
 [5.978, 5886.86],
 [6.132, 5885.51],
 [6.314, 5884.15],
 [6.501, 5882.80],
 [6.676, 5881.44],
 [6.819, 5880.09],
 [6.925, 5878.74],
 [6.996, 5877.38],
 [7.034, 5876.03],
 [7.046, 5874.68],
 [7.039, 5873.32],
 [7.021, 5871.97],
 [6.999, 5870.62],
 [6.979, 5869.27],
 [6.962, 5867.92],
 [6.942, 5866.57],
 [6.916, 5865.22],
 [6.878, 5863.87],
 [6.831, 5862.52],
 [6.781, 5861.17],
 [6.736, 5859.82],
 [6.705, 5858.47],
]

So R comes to 2.5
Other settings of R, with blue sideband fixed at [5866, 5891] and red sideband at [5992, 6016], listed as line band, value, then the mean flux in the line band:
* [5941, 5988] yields -0.9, 6.91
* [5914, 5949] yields -0.7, 6.86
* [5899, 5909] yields 0.3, 6.51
